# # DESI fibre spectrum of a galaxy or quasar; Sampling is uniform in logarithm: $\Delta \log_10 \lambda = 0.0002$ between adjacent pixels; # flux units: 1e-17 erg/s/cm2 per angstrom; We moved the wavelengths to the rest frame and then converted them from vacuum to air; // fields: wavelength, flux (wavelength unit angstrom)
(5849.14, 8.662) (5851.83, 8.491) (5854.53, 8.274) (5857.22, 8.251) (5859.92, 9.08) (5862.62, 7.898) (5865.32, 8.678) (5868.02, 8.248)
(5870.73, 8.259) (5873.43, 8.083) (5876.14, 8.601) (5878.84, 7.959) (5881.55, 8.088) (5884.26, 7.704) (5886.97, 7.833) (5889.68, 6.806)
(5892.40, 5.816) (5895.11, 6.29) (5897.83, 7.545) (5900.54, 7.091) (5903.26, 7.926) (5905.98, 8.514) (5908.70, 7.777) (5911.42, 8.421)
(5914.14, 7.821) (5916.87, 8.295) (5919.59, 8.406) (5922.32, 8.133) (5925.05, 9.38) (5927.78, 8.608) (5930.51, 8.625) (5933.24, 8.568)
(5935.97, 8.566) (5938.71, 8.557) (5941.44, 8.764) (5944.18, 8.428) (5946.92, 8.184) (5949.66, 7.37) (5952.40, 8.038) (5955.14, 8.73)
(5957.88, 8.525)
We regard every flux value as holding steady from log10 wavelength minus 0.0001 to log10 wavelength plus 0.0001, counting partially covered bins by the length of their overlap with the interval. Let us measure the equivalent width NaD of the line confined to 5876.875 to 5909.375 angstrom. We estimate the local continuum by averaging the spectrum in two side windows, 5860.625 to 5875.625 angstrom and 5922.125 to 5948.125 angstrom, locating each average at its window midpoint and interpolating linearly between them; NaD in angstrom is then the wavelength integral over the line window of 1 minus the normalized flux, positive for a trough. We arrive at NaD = 3.6 angstrom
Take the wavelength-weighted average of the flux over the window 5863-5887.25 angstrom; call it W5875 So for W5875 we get 8.16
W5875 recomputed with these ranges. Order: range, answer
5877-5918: 7.6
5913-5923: 8.17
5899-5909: 7.83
